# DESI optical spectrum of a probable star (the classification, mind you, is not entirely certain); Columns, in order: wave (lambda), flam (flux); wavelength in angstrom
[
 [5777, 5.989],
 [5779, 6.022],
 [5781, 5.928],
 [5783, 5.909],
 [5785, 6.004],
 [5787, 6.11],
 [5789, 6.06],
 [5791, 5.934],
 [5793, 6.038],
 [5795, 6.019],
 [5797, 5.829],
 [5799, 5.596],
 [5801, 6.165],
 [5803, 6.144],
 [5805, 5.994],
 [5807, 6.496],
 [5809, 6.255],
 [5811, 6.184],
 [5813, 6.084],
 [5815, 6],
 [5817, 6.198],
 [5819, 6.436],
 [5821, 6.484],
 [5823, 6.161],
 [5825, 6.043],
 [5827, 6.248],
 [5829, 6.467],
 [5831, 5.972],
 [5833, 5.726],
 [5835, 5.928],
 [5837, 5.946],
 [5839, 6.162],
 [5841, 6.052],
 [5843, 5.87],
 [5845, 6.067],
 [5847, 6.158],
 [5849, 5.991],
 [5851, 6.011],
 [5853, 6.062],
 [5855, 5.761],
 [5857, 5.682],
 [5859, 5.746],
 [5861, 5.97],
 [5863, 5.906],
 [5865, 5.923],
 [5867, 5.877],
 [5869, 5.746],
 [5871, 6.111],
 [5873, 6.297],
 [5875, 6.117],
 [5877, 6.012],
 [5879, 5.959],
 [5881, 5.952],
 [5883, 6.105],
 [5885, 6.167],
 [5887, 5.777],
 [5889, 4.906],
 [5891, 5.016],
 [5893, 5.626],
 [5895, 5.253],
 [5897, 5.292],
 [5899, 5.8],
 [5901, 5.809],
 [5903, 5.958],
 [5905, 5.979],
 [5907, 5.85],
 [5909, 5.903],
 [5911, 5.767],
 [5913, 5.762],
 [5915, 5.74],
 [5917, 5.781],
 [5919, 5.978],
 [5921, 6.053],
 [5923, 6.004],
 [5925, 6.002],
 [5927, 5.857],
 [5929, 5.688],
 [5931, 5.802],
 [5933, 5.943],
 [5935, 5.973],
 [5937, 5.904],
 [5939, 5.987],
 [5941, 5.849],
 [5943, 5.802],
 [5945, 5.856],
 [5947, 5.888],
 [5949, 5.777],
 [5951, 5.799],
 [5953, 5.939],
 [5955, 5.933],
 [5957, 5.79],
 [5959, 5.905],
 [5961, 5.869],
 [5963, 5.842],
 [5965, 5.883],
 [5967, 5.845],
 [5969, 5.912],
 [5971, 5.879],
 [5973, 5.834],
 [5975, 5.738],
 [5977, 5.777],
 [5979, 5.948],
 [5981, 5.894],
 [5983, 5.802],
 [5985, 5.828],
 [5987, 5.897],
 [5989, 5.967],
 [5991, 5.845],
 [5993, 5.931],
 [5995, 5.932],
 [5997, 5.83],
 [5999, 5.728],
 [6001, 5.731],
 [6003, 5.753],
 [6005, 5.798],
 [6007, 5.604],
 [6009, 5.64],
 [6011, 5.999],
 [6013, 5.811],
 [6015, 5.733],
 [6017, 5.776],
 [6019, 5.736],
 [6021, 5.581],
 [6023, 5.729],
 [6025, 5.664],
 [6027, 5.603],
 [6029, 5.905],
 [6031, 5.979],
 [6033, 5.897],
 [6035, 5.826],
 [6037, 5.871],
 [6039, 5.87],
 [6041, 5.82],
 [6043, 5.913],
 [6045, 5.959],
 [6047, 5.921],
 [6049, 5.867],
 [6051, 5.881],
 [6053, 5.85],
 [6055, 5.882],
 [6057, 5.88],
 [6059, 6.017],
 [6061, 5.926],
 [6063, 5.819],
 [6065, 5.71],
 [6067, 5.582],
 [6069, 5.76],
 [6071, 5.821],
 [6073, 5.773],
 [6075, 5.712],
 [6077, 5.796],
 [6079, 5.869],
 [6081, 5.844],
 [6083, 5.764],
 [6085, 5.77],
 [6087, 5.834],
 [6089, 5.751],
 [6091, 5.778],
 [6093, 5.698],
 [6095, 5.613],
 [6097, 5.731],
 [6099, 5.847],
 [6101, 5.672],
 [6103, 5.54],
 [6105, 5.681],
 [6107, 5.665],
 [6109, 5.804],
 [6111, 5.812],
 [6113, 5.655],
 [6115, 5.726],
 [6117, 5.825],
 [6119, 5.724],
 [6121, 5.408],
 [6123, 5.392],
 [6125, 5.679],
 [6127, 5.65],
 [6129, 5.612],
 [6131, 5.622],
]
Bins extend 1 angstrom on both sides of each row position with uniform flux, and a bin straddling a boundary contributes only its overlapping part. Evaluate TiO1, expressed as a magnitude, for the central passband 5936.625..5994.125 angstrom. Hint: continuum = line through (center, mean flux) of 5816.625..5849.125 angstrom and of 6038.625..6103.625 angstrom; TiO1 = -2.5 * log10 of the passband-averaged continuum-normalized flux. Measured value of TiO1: 0.01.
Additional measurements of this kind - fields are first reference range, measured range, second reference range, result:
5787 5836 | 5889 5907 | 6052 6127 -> 0.08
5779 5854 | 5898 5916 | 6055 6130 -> 0.02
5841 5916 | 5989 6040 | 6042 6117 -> 0.00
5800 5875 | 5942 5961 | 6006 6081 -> 0.01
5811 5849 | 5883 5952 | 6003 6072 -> 0.04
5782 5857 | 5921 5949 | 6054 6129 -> 0.01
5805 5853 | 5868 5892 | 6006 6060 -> 0.04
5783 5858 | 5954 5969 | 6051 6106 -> 0.01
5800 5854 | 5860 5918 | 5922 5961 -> 0.03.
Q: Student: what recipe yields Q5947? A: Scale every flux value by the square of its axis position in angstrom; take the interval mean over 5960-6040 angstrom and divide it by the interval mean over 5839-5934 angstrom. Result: 1.03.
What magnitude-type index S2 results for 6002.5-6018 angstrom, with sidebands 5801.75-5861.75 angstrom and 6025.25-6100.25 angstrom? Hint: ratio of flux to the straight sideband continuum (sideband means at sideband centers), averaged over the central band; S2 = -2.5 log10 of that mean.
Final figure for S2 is 0.02 mag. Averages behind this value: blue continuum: 6.08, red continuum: 5.82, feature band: 5.76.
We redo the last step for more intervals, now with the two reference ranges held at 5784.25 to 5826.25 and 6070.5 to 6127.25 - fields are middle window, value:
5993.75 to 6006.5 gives 0.01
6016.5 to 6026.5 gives 0.02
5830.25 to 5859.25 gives 0.02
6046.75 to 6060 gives -0.02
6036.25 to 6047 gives -0.02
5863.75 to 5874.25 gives 0.01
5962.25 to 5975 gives 0.01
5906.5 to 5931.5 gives 0.02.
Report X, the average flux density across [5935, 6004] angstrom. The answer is 5.86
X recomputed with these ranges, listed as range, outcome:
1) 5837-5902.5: 5.85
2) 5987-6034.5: 5.79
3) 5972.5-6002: 5.85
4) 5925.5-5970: 5.87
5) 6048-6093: 5.81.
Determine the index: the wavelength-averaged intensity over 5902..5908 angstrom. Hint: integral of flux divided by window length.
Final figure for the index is 5.93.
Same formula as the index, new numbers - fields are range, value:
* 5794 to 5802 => 5.9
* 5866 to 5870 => 5.81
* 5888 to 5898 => 5.22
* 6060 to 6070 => 5.76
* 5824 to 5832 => 6.18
